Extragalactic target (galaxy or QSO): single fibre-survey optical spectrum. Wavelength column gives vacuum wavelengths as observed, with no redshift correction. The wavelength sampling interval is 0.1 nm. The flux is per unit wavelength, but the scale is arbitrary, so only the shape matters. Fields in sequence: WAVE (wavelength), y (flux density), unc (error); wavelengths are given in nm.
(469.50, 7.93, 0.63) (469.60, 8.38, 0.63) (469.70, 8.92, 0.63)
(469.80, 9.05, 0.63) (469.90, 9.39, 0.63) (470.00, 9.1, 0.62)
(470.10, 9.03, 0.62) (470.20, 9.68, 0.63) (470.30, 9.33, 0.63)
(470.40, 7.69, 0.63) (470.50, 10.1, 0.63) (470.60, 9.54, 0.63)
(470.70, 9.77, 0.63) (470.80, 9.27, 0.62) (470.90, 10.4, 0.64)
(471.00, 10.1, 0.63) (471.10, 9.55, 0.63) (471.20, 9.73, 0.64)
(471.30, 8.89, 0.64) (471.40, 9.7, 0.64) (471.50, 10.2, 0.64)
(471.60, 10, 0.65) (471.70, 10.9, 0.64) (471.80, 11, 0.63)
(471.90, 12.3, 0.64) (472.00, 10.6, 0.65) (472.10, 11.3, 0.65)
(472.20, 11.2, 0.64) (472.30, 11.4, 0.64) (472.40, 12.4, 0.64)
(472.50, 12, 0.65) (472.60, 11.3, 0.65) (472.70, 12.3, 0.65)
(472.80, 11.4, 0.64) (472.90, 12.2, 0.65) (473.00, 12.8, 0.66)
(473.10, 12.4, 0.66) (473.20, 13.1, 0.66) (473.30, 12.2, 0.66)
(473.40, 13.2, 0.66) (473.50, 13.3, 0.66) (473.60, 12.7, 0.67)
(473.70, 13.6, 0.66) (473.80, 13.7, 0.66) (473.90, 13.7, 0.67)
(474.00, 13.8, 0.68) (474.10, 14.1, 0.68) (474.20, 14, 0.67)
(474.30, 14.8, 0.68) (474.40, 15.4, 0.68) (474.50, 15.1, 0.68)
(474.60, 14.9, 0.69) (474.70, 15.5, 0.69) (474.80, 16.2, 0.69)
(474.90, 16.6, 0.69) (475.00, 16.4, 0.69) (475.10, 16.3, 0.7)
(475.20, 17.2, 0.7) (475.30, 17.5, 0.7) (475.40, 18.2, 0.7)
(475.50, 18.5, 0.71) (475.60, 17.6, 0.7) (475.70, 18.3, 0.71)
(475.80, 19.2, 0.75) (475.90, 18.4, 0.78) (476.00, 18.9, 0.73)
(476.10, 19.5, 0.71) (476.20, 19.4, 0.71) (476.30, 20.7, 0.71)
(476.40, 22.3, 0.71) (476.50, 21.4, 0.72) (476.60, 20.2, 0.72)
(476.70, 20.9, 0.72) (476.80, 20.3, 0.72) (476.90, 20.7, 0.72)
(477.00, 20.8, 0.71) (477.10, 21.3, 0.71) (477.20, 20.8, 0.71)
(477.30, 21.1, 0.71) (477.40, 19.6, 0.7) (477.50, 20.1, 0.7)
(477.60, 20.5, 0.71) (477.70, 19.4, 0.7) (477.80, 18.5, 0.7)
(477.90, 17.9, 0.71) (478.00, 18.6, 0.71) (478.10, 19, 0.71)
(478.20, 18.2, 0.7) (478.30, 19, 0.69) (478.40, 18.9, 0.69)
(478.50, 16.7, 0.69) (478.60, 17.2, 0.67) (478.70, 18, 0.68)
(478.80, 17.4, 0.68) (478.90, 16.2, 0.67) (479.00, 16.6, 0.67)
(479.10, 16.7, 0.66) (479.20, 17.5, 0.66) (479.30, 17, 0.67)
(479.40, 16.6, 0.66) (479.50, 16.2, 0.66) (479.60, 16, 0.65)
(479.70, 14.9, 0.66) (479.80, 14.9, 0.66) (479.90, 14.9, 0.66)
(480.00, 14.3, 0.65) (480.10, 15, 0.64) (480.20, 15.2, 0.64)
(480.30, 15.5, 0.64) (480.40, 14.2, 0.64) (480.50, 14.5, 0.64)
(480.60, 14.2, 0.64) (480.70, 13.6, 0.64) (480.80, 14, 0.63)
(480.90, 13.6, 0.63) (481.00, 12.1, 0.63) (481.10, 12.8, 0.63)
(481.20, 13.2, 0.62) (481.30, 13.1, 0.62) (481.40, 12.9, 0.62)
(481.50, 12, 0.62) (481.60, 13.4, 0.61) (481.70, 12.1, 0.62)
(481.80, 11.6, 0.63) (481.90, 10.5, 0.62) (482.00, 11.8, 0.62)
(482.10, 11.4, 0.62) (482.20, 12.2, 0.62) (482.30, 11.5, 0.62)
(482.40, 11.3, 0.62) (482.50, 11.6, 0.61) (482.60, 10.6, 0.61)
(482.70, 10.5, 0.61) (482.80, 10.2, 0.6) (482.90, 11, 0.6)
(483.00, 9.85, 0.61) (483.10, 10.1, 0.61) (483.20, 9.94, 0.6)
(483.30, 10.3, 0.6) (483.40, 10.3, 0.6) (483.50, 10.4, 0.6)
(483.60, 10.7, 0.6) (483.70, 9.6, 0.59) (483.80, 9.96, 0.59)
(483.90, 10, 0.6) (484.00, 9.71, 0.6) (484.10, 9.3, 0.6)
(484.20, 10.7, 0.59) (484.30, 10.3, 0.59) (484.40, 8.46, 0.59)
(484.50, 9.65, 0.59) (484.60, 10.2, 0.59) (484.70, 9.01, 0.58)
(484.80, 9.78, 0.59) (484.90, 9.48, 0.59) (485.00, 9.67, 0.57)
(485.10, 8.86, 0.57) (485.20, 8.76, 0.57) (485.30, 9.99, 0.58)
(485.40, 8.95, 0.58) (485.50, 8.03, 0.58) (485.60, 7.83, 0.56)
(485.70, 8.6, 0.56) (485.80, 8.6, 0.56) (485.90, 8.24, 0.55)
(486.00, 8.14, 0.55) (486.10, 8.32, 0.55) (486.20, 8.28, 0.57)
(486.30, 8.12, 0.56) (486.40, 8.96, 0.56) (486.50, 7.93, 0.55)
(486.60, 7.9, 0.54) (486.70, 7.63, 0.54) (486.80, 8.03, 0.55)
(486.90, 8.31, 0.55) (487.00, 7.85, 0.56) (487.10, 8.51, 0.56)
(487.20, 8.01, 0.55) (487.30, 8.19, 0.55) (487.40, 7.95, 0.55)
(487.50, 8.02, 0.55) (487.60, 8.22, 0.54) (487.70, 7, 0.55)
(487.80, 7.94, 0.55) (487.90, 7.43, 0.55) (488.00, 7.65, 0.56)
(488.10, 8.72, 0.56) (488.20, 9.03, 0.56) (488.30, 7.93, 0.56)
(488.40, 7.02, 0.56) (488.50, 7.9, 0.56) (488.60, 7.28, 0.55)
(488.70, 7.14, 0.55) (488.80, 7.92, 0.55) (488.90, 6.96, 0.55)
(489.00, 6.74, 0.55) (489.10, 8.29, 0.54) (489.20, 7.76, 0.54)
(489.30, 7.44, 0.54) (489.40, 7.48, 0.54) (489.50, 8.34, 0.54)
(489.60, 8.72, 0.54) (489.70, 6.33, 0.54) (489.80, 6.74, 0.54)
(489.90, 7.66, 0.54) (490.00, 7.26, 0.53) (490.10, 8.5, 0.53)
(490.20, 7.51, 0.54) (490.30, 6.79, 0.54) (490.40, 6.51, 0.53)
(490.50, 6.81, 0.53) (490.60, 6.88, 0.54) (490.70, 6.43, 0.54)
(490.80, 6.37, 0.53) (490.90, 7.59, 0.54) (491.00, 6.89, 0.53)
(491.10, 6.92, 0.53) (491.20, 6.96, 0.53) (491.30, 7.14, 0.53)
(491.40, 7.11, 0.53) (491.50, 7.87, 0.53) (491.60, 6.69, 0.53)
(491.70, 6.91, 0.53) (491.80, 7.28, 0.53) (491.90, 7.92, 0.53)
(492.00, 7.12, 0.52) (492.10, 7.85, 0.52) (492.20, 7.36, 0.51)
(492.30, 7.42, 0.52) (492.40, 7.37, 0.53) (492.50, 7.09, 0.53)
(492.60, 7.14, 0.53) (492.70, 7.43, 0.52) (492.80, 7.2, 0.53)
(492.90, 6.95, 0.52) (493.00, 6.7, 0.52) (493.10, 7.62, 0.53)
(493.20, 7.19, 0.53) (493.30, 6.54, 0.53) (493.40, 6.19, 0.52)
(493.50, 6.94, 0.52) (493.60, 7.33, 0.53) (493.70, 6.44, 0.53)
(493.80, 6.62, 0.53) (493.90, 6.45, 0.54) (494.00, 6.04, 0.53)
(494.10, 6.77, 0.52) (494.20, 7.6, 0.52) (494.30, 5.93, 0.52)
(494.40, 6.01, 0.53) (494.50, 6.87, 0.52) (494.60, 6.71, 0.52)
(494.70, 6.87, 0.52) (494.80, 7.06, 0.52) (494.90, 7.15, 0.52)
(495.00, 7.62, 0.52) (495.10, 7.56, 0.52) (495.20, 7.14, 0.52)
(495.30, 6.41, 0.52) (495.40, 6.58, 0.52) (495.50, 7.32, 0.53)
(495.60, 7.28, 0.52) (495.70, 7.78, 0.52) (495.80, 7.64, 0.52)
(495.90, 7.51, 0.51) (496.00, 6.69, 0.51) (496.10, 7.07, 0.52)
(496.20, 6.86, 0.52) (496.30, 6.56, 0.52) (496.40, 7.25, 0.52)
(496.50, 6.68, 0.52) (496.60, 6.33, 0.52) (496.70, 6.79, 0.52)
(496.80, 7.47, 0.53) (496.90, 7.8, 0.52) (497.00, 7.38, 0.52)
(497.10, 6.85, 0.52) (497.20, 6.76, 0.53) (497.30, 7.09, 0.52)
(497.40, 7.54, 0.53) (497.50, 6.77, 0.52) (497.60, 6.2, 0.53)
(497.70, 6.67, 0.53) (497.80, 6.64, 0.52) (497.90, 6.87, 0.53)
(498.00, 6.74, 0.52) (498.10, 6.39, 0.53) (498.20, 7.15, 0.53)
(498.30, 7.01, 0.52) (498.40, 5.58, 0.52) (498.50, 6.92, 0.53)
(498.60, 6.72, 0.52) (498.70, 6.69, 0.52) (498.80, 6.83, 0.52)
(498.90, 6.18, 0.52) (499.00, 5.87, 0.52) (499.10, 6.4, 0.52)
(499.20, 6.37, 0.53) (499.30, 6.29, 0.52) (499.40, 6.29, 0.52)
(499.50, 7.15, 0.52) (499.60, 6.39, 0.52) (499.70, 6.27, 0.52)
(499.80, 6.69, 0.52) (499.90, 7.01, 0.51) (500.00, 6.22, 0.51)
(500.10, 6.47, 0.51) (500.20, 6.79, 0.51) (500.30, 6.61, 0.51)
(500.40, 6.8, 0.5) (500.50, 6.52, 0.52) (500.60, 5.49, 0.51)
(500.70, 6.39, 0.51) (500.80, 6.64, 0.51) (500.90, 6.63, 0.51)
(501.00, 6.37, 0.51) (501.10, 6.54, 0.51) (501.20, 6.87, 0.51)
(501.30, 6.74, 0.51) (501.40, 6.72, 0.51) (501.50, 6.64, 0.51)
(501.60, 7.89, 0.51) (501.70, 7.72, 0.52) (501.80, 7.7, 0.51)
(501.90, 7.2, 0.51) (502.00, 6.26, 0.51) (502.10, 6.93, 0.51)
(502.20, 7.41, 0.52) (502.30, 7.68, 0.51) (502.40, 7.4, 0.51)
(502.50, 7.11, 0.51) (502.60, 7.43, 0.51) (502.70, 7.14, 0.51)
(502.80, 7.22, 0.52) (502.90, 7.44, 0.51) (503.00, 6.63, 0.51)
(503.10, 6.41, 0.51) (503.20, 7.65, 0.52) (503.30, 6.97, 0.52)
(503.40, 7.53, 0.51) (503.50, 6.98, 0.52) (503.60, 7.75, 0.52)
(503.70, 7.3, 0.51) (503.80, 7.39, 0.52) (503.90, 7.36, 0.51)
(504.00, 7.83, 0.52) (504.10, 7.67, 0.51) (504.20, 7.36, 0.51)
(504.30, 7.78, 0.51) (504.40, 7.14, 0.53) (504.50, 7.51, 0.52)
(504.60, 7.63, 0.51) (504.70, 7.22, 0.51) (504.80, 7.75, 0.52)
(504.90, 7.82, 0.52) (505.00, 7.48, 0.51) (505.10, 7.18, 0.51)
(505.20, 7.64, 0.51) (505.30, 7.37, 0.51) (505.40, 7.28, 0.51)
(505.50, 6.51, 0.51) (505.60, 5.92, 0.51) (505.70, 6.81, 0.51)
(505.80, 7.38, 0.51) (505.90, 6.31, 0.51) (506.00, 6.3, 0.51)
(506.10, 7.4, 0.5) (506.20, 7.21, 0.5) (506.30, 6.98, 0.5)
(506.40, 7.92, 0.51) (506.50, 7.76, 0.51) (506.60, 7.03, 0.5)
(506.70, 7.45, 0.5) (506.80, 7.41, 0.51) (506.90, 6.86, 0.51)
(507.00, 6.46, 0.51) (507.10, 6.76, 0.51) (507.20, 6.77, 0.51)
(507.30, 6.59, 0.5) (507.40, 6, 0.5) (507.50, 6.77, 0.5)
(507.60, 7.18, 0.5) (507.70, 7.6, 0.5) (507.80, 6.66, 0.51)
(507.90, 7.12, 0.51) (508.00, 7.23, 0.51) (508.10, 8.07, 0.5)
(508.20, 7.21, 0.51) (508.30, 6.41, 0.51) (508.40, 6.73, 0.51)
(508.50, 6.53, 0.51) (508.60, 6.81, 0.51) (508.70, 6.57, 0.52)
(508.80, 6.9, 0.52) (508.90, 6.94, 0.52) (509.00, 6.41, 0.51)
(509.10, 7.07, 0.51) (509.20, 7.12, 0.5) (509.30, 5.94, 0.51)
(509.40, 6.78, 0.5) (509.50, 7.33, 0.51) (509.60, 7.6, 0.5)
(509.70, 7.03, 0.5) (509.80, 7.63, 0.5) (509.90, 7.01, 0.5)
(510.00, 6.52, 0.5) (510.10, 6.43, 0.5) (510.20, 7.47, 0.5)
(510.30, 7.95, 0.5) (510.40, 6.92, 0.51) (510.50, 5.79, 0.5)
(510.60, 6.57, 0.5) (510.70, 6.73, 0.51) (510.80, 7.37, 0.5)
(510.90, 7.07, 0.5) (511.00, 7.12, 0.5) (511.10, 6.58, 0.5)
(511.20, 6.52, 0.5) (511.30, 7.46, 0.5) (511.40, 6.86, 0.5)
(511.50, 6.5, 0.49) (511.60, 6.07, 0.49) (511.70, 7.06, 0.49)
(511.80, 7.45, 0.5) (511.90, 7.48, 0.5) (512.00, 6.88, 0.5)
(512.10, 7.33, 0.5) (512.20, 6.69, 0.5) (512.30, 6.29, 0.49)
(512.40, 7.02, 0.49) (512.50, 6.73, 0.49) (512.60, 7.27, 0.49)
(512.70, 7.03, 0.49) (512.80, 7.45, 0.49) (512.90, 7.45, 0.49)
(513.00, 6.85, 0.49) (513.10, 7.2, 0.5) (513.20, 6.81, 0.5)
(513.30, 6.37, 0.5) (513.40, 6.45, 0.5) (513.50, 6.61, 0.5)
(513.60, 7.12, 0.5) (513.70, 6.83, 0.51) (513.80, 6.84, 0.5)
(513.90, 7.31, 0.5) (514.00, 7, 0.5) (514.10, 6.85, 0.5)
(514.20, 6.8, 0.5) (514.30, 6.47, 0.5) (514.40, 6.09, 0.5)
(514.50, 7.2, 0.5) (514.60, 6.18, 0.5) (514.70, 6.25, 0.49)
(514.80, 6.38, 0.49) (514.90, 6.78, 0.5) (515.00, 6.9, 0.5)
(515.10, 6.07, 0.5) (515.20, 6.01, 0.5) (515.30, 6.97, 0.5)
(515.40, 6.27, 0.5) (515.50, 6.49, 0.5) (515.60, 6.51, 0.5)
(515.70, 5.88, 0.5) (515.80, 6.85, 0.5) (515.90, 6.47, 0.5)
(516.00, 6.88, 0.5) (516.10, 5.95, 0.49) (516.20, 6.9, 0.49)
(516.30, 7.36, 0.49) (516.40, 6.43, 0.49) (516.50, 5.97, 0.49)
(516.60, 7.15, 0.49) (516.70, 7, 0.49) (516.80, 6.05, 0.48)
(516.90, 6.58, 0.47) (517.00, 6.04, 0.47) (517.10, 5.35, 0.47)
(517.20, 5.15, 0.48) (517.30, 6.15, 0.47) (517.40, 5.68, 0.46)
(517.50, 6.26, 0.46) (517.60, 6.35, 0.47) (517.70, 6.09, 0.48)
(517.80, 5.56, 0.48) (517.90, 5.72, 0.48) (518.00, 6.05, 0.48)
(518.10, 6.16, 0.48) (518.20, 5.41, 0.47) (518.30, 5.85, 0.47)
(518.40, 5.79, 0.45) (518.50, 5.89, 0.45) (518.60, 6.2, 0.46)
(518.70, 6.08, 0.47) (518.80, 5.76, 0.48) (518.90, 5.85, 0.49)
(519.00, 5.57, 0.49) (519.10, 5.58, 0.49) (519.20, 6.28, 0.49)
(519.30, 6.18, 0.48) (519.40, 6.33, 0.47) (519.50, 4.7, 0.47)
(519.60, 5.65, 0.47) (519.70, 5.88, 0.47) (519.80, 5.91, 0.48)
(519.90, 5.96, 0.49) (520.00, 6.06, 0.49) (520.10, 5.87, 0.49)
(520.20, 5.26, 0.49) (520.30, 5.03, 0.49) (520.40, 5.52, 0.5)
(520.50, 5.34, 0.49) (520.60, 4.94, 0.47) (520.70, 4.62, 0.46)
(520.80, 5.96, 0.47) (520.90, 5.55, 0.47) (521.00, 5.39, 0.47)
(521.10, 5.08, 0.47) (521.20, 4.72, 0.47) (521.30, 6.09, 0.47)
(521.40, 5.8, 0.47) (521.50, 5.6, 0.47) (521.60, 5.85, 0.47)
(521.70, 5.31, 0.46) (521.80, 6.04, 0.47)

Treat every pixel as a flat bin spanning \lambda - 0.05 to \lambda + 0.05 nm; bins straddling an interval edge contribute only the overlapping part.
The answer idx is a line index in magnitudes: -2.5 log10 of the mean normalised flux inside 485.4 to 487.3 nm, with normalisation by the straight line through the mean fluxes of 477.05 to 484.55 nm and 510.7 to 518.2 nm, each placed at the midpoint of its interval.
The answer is 0.49 mag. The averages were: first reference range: 14.1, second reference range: 6.61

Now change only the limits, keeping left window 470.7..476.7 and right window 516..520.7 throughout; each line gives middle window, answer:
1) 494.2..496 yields 0.409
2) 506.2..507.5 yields 0.155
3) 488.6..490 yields 0.451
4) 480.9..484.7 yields 0.148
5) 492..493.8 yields 0.444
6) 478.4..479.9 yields -0.245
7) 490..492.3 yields 0.465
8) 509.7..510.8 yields 0.077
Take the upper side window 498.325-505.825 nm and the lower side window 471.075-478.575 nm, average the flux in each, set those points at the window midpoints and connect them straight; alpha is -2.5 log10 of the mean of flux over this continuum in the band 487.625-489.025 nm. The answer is 0.43 mag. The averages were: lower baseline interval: 15.8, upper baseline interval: 6.96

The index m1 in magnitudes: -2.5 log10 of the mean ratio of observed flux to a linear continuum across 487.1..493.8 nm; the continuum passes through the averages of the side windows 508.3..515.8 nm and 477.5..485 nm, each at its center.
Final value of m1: 0.481 mag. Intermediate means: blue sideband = 13.5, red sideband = 6.81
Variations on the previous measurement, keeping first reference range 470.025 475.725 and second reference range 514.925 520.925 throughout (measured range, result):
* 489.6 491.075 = 0.385 mag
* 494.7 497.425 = 0.285 mag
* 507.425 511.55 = 0.049 mag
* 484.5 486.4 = 0.217 mag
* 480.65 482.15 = -0.102 mag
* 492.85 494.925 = 0.377 mag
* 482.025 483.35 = 0.039 mag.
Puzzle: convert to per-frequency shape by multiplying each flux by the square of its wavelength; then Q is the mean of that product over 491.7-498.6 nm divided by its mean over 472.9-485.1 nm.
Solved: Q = 0.51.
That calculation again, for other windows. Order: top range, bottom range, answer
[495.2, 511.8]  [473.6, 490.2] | 0.60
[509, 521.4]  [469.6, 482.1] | 0.51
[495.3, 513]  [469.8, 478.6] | 0.53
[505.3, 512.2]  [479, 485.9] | 0.66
